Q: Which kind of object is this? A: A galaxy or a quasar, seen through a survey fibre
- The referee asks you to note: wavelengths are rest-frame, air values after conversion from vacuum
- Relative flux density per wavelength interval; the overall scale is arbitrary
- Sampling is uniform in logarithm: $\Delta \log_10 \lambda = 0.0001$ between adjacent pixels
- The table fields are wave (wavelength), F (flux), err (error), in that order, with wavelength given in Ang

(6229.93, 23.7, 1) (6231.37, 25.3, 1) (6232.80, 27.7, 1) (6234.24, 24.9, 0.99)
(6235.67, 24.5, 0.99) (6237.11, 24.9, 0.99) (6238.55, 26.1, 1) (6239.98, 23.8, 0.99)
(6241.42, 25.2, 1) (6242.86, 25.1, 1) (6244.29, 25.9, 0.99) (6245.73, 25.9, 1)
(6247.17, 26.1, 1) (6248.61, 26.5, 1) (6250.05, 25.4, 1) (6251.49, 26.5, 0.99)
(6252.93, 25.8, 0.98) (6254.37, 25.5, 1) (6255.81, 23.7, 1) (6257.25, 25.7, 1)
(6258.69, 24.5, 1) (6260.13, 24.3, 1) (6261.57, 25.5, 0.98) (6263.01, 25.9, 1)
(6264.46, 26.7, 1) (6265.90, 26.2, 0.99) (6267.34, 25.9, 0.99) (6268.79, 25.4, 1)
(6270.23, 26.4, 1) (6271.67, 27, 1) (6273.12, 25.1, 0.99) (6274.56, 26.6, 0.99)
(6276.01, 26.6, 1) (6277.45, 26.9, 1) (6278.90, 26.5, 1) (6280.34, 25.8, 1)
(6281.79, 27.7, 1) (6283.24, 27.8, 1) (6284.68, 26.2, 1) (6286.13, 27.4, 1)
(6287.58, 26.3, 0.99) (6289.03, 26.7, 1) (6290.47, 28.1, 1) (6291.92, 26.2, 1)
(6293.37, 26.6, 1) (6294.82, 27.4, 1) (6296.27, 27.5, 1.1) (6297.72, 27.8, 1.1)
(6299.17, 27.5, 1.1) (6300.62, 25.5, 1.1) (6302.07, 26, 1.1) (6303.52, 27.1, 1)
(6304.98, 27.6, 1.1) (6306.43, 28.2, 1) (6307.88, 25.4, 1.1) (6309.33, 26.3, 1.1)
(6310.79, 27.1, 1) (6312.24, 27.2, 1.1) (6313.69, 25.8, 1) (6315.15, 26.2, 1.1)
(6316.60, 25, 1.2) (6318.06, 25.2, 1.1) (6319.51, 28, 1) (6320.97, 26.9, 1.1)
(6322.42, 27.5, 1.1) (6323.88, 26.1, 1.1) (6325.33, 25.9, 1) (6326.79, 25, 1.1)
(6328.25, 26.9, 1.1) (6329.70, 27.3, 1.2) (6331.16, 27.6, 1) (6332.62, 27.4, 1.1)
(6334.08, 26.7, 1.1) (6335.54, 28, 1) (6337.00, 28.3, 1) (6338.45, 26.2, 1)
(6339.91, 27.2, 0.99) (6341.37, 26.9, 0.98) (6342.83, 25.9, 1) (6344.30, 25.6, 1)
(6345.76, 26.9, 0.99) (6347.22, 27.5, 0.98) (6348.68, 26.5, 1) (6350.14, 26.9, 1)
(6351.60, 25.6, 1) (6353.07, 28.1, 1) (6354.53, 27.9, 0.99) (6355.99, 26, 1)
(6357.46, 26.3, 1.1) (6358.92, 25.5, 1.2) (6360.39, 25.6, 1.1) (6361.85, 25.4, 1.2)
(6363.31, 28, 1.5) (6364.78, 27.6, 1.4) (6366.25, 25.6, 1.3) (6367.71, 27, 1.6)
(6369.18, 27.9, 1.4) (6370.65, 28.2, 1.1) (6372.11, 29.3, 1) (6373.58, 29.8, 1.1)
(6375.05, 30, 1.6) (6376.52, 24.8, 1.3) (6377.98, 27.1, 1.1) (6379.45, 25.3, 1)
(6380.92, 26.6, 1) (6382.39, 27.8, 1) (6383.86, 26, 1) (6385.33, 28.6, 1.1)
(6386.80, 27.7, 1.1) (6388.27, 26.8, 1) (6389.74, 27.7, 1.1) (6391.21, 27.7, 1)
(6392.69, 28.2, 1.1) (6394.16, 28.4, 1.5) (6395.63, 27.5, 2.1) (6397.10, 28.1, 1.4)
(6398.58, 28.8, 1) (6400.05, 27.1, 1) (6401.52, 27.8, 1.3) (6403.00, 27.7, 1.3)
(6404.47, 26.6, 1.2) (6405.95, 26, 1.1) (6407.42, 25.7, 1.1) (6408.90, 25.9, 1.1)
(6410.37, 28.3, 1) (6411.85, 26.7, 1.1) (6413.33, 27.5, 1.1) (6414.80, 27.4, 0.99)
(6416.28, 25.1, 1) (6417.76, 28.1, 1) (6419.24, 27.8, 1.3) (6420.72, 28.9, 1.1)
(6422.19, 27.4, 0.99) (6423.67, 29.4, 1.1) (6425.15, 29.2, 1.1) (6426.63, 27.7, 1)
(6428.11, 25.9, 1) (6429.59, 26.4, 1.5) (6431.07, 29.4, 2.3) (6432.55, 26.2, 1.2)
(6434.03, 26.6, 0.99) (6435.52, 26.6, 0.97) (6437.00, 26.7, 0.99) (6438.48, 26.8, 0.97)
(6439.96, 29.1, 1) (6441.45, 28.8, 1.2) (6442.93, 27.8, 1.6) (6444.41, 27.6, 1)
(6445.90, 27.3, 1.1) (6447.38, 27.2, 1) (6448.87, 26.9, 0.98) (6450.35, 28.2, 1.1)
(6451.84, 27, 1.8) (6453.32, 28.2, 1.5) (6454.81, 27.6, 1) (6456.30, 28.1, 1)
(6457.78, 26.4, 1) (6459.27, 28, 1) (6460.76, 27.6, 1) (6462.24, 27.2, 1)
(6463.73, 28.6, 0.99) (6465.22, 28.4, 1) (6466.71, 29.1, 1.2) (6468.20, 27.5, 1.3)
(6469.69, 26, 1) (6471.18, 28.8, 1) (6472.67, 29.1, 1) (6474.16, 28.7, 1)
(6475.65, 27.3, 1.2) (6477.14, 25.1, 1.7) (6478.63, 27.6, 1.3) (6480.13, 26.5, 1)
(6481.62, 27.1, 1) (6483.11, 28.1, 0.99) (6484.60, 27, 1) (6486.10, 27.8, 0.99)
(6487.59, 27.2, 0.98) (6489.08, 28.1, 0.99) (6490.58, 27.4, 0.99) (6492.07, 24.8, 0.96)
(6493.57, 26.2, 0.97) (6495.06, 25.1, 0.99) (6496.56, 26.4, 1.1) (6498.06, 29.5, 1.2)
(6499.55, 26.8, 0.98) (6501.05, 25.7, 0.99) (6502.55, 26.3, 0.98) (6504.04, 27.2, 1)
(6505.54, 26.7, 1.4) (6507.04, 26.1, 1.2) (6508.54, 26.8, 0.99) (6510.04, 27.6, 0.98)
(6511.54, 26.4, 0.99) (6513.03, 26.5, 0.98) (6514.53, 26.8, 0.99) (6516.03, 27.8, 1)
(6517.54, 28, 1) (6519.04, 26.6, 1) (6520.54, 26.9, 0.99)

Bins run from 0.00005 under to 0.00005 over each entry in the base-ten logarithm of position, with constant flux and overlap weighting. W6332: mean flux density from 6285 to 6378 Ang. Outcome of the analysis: 26.9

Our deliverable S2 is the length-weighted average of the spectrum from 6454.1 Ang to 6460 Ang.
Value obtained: 27.5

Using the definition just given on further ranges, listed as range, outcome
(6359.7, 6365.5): 26.7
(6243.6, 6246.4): 25.9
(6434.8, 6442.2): 27.6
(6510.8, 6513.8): 26.5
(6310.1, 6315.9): 26.6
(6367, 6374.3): 28.4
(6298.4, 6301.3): 26.5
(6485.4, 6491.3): 27.6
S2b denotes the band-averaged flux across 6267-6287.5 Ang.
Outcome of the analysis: 26.5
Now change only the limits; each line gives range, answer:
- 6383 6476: 27.6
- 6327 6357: 26.9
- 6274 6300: 27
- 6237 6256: 25.5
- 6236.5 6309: 26.2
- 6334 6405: 27.2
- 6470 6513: 27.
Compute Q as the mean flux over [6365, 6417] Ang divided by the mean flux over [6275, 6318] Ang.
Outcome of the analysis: 1.02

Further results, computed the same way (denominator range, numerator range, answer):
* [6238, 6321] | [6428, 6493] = 1.05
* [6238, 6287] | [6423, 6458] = 1.06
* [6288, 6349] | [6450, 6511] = 1.02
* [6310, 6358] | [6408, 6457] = 1.03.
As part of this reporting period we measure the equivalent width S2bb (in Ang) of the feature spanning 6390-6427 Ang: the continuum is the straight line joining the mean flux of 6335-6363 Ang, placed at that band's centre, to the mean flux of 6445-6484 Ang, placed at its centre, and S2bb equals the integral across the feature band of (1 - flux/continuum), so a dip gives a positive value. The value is -0.57 Ang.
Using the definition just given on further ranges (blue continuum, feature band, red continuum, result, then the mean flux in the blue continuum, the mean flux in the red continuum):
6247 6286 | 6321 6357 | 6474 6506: -0.7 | 26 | 26.9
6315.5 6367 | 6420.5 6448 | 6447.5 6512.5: -0.6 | 26.7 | 27.3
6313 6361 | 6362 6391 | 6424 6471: -0.5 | 26.6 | 27.6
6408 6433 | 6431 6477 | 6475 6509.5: -0.8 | 27.5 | 26.8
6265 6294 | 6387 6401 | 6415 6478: -0.3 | 26.6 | 27.6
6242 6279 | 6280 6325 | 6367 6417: -0.8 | 25.8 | 27.4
